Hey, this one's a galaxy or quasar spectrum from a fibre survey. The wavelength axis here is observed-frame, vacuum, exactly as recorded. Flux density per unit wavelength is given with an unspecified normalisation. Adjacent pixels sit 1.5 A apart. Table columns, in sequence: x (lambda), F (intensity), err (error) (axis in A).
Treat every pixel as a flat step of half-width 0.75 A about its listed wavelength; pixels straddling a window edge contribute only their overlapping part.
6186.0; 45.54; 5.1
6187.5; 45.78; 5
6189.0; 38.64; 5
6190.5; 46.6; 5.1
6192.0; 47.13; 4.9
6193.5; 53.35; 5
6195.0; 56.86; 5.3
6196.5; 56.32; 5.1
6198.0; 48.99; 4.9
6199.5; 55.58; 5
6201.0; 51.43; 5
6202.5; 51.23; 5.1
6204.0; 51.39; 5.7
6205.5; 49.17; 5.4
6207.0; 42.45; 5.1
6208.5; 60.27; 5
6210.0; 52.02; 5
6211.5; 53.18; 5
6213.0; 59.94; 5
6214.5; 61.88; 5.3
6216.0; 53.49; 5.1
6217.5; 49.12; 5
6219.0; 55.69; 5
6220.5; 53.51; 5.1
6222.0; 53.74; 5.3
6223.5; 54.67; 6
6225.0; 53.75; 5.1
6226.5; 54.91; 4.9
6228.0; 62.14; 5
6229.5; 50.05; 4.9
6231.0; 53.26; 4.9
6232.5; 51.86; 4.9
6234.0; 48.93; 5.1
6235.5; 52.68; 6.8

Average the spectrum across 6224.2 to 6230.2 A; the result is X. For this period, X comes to 55.3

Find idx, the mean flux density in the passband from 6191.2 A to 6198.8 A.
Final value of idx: 52.5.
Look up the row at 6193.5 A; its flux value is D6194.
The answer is 53.35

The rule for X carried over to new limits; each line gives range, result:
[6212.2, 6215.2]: 60.8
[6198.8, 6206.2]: 51.8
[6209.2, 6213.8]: 55.2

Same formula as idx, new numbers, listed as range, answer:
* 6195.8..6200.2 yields 53.6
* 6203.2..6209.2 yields 50.7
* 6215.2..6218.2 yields 51.5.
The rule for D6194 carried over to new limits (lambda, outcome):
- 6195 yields 56.86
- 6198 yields 48.99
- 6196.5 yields 56.32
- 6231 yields 53.26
